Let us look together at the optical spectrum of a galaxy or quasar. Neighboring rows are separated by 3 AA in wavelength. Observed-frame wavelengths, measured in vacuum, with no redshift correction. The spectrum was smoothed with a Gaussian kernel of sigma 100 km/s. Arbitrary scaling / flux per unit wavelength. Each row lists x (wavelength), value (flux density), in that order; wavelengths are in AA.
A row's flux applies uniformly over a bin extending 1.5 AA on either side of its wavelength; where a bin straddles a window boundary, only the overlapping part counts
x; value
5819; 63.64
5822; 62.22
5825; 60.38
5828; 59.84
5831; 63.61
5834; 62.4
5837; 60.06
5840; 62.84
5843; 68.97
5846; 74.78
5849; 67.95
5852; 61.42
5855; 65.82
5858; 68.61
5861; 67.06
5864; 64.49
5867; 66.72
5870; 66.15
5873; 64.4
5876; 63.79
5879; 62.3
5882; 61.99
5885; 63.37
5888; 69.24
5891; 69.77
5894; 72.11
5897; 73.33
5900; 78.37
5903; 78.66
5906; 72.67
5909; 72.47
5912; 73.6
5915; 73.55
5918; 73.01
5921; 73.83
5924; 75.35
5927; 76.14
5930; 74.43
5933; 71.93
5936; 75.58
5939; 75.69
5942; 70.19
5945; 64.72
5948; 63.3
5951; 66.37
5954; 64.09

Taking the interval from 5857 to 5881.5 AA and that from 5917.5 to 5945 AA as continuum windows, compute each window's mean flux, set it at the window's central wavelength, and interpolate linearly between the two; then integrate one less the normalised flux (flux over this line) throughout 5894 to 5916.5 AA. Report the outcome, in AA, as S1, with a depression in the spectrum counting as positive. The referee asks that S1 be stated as -1.4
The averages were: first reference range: 65.2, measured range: 74.5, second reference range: 73.5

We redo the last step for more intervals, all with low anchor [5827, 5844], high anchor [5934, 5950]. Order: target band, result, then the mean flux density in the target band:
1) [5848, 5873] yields -0.5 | 65.9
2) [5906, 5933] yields -2.2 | 73.9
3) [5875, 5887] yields 0.5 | 63.1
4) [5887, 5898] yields -0.7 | 71.1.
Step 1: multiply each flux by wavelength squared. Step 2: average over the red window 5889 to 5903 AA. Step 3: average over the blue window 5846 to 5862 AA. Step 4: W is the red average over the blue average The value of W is 1.12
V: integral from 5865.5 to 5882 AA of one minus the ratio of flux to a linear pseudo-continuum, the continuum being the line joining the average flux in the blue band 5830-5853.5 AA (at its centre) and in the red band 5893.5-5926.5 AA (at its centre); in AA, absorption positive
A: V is 1.21 AA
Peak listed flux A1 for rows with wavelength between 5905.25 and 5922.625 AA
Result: 73.83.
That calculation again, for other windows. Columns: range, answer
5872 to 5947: 78.66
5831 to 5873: 74.78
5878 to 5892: 69.77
